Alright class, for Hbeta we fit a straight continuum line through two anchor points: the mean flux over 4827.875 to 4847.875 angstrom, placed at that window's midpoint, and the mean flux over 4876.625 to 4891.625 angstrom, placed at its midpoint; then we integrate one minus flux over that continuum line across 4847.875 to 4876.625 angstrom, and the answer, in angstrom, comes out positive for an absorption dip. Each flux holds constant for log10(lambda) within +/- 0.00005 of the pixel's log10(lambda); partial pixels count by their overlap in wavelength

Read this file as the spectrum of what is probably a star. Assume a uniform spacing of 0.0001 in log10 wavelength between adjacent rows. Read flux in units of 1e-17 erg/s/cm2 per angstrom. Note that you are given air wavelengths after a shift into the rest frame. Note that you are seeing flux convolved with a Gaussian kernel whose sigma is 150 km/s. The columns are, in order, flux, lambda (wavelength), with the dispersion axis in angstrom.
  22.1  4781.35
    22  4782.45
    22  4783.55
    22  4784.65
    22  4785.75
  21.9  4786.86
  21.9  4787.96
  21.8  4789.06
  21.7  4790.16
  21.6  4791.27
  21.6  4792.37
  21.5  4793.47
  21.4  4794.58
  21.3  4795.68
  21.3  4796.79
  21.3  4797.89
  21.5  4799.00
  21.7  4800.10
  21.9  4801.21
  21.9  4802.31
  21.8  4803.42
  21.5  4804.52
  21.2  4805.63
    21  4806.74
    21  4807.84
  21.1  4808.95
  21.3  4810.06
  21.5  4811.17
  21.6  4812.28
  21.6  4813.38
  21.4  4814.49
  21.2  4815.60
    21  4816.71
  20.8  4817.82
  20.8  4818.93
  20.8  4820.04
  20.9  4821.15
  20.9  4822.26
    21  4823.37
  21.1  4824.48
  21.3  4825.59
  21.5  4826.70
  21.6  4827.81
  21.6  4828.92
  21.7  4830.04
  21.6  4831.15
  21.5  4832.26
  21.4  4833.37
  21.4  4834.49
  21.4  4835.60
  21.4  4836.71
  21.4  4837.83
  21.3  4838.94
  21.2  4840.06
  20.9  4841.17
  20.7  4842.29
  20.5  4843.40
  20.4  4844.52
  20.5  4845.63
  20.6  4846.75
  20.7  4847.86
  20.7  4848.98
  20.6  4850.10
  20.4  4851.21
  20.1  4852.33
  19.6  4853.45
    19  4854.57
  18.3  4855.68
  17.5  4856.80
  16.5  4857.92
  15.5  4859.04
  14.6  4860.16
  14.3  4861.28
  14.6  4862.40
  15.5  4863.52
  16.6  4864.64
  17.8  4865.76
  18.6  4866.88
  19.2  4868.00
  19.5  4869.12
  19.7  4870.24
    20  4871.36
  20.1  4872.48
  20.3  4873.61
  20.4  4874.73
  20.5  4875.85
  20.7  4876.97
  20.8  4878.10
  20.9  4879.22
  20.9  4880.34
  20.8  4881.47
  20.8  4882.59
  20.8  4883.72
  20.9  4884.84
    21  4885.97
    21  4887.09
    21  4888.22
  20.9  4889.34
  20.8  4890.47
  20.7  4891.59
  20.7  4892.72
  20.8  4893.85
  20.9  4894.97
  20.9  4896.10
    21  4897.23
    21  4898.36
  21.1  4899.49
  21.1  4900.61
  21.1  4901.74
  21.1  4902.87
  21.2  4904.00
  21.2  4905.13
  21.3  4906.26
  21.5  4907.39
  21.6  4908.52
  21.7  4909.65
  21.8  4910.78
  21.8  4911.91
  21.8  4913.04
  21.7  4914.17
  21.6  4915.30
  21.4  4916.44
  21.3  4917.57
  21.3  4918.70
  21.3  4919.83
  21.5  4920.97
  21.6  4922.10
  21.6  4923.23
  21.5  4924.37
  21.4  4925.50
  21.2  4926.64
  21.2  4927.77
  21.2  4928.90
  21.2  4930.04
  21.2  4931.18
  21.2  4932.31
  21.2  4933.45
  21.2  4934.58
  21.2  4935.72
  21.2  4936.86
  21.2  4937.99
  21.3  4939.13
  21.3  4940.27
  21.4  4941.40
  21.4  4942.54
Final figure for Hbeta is 3.5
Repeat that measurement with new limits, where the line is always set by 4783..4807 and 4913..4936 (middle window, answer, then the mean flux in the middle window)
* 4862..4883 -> 2.04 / 19.4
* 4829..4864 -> 3.17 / 19.6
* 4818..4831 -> 0.22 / 21.2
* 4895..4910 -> 0.15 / 21.2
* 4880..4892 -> 0.32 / 20.9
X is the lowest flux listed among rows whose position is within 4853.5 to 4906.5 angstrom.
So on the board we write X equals 14.3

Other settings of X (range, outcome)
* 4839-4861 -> 14.6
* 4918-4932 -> 21.2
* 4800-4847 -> 20.4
